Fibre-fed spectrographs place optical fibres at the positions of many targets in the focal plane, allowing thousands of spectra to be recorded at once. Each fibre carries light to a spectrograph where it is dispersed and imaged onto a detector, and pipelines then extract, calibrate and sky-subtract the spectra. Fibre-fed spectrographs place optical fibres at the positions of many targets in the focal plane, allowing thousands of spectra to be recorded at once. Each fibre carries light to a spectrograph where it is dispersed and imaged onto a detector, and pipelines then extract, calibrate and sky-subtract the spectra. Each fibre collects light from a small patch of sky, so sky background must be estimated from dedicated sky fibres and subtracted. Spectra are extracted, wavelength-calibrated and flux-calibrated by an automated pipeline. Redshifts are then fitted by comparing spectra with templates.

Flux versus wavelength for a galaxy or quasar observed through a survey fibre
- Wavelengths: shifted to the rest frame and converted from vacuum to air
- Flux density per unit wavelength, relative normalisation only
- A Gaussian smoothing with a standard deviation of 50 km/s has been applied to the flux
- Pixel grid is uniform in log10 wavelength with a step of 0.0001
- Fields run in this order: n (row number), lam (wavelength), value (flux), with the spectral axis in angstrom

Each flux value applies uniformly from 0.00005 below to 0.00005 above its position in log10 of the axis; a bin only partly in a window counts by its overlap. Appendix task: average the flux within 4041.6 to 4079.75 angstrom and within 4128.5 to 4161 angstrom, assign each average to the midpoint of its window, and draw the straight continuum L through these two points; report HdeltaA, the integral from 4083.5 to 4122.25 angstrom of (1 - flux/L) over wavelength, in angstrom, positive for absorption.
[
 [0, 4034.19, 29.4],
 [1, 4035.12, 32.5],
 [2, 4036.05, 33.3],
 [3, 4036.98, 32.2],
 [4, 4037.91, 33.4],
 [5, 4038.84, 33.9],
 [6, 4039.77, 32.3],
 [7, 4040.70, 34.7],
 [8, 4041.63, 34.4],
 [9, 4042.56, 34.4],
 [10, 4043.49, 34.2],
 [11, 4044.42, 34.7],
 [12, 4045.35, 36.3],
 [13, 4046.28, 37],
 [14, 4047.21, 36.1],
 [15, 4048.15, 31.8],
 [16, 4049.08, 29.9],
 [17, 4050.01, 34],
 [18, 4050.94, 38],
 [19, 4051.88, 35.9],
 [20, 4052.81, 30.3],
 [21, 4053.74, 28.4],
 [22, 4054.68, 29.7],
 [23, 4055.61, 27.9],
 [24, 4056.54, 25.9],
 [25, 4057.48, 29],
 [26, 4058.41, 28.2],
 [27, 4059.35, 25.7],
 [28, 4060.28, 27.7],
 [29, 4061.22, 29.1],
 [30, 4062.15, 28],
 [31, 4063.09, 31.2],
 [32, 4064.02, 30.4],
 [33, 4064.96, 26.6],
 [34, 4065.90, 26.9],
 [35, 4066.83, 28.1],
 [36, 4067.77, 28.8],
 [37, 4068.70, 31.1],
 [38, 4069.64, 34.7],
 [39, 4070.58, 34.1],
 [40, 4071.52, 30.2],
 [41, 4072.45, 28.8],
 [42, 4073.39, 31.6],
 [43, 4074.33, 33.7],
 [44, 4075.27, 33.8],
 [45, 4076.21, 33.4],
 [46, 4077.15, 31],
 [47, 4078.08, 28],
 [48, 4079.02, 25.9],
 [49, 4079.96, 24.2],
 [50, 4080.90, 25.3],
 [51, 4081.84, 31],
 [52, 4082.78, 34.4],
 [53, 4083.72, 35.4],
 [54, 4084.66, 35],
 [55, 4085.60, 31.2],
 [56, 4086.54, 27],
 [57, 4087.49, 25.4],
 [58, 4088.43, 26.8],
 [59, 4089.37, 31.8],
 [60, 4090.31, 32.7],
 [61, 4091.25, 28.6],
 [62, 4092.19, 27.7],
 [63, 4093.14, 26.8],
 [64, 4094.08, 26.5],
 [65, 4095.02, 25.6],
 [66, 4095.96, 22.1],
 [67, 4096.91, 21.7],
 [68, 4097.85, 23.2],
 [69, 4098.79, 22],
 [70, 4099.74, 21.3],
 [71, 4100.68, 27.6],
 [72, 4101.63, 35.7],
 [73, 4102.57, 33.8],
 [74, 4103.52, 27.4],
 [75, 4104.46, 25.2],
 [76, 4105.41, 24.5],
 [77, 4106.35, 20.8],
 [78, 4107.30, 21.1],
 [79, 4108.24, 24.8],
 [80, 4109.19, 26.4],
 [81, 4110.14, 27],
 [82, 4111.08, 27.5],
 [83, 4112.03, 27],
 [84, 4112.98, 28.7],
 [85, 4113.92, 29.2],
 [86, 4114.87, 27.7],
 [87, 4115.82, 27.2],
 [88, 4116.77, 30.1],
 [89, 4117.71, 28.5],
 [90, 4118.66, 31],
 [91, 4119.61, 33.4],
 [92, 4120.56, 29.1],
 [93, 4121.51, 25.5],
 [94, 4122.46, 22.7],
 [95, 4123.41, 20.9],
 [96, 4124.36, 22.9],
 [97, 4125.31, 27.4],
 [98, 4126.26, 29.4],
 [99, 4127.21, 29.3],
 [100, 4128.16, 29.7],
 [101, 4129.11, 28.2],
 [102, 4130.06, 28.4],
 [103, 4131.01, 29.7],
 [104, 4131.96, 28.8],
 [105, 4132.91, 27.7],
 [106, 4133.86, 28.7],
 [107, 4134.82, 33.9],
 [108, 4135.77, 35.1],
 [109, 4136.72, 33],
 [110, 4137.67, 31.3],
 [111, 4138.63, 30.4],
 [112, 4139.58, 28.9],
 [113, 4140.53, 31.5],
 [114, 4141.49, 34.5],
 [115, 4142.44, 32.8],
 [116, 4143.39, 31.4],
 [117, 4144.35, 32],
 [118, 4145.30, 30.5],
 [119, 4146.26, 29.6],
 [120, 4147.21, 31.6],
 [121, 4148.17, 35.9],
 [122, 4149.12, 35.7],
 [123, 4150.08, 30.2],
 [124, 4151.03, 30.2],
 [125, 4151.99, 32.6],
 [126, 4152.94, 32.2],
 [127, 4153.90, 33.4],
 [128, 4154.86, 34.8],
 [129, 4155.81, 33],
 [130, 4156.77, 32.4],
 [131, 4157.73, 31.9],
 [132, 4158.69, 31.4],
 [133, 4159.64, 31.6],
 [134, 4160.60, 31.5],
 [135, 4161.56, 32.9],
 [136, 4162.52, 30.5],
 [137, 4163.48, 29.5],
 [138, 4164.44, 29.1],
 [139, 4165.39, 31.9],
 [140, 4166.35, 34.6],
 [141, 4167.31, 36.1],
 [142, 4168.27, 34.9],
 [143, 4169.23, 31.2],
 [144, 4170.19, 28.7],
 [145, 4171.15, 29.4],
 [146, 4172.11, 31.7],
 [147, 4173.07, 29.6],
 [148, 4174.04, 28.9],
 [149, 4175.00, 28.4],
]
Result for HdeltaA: 4.7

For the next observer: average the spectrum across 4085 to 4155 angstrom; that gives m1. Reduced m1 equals 28.7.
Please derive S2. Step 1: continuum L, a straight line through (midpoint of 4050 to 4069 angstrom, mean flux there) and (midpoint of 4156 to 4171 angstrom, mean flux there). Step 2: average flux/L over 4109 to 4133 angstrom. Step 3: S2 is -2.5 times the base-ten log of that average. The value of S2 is 0.11 mag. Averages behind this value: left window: 29.5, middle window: 27.8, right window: 31.8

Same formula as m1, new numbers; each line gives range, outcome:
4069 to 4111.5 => 28.3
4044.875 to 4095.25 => 30.3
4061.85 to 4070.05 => 29.5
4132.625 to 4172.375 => 31.9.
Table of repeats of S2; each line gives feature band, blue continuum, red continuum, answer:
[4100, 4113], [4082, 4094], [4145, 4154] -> 0.15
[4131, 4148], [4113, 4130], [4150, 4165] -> -0.05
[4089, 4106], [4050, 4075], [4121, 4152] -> 0.12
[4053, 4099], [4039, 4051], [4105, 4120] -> 0.08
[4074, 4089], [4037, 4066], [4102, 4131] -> -0.02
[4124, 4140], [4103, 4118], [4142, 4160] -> 0.00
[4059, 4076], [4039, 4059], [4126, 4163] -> 0.08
